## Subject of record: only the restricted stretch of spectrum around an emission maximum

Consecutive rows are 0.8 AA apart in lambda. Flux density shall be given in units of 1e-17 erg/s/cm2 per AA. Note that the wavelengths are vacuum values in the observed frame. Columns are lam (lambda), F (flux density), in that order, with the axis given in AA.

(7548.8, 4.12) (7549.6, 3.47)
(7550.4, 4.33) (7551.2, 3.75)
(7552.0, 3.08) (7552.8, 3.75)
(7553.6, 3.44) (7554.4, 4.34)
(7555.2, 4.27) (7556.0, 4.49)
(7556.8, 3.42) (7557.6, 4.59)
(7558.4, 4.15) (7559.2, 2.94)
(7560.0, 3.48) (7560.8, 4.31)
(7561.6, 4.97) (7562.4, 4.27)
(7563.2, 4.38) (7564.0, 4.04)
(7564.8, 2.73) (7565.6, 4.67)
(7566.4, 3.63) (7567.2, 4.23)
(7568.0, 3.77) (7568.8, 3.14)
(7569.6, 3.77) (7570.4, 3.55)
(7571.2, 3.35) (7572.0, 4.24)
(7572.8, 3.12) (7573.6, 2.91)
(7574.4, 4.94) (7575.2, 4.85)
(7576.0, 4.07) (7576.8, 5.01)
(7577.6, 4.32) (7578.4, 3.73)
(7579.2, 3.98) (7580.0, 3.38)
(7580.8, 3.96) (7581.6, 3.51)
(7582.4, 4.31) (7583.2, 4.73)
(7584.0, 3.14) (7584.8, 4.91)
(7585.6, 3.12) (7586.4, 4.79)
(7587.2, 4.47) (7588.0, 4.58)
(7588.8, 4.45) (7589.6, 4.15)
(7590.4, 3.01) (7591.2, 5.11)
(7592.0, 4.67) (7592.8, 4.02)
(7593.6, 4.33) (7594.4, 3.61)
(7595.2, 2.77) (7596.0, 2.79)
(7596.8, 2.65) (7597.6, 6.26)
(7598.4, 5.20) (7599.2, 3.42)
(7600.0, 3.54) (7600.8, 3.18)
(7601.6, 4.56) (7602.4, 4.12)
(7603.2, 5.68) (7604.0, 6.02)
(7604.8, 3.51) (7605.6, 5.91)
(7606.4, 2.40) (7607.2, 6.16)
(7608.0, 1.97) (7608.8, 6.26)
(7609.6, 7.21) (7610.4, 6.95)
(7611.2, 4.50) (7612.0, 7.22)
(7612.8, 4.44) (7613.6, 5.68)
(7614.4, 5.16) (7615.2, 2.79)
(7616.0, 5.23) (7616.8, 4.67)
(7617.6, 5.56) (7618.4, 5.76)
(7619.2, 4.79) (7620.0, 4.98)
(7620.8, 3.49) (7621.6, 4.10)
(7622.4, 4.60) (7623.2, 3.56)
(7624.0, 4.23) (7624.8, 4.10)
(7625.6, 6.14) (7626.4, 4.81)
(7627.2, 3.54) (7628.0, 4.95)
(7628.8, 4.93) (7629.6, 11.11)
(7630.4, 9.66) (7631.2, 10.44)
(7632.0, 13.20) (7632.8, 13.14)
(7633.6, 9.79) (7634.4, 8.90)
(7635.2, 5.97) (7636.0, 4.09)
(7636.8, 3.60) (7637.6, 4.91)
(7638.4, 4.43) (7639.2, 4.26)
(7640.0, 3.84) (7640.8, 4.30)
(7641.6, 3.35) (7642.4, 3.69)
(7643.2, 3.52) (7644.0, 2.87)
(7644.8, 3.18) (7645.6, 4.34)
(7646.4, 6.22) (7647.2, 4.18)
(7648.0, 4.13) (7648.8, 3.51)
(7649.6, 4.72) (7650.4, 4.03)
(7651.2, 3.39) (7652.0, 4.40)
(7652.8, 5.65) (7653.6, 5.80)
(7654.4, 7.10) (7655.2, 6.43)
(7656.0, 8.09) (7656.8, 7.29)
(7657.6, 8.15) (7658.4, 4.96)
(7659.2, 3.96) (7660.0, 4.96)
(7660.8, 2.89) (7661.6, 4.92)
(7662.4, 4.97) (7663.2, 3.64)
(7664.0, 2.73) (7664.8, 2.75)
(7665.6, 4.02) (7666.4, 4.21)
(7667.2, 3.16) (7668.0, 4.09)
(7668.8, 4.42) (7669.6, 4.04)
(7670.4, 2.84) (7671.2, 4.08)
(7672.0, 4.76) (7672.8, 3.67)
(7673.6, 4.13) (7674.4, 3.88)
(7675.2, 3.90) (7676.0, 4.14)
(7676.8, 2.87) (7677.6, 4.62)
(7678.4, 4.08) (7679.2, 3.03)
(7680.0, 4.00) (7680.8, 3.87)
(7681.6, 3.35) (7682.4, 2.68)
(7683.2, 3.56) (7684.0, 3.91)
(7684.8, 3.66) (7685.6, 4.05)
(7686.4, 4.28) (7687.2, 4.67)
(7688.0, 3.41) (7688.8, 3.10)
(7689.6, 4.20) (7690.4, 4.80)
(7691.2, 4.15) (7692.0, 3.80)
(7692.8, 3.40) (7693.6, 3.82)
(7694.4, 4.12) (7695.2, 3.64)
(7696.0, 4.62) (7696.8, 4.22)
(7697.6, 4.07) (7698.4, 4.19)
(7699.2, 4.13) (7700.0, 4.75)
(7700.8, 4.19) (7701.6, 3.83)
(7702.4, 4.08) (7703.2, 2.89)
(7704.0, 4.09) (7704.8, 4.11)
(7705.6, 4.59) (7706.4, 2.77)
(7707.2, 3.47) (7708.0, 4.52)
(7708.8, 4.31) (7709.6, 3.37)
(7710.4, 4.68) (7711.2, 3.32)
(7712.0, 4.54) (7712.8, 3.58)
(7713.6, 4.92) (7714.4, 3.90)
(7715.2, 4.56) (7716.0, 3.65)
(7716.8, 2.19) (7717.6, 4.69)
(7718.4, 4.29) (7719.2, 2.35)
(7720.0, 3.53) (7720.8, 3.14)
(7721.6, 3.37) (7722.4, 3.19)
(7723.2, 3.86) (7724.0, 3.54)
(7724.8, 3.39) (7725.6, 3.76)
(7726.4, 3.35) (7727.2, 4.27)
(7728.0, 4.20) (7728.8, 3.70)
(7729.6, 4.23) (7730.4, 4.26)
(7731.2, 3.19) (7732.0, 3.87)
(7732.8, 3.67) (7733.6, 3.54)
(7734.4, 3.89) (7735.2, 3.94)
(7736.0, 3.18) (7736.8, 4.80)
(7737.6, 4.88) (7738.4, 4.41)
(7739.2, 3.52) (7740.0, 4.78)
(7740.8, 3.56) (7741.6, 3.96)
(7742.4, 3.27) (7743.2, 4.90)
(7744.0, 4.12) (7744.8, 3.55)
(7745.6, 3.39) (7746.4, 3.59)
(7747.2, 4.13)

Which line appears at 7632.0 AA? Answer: H-alpha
